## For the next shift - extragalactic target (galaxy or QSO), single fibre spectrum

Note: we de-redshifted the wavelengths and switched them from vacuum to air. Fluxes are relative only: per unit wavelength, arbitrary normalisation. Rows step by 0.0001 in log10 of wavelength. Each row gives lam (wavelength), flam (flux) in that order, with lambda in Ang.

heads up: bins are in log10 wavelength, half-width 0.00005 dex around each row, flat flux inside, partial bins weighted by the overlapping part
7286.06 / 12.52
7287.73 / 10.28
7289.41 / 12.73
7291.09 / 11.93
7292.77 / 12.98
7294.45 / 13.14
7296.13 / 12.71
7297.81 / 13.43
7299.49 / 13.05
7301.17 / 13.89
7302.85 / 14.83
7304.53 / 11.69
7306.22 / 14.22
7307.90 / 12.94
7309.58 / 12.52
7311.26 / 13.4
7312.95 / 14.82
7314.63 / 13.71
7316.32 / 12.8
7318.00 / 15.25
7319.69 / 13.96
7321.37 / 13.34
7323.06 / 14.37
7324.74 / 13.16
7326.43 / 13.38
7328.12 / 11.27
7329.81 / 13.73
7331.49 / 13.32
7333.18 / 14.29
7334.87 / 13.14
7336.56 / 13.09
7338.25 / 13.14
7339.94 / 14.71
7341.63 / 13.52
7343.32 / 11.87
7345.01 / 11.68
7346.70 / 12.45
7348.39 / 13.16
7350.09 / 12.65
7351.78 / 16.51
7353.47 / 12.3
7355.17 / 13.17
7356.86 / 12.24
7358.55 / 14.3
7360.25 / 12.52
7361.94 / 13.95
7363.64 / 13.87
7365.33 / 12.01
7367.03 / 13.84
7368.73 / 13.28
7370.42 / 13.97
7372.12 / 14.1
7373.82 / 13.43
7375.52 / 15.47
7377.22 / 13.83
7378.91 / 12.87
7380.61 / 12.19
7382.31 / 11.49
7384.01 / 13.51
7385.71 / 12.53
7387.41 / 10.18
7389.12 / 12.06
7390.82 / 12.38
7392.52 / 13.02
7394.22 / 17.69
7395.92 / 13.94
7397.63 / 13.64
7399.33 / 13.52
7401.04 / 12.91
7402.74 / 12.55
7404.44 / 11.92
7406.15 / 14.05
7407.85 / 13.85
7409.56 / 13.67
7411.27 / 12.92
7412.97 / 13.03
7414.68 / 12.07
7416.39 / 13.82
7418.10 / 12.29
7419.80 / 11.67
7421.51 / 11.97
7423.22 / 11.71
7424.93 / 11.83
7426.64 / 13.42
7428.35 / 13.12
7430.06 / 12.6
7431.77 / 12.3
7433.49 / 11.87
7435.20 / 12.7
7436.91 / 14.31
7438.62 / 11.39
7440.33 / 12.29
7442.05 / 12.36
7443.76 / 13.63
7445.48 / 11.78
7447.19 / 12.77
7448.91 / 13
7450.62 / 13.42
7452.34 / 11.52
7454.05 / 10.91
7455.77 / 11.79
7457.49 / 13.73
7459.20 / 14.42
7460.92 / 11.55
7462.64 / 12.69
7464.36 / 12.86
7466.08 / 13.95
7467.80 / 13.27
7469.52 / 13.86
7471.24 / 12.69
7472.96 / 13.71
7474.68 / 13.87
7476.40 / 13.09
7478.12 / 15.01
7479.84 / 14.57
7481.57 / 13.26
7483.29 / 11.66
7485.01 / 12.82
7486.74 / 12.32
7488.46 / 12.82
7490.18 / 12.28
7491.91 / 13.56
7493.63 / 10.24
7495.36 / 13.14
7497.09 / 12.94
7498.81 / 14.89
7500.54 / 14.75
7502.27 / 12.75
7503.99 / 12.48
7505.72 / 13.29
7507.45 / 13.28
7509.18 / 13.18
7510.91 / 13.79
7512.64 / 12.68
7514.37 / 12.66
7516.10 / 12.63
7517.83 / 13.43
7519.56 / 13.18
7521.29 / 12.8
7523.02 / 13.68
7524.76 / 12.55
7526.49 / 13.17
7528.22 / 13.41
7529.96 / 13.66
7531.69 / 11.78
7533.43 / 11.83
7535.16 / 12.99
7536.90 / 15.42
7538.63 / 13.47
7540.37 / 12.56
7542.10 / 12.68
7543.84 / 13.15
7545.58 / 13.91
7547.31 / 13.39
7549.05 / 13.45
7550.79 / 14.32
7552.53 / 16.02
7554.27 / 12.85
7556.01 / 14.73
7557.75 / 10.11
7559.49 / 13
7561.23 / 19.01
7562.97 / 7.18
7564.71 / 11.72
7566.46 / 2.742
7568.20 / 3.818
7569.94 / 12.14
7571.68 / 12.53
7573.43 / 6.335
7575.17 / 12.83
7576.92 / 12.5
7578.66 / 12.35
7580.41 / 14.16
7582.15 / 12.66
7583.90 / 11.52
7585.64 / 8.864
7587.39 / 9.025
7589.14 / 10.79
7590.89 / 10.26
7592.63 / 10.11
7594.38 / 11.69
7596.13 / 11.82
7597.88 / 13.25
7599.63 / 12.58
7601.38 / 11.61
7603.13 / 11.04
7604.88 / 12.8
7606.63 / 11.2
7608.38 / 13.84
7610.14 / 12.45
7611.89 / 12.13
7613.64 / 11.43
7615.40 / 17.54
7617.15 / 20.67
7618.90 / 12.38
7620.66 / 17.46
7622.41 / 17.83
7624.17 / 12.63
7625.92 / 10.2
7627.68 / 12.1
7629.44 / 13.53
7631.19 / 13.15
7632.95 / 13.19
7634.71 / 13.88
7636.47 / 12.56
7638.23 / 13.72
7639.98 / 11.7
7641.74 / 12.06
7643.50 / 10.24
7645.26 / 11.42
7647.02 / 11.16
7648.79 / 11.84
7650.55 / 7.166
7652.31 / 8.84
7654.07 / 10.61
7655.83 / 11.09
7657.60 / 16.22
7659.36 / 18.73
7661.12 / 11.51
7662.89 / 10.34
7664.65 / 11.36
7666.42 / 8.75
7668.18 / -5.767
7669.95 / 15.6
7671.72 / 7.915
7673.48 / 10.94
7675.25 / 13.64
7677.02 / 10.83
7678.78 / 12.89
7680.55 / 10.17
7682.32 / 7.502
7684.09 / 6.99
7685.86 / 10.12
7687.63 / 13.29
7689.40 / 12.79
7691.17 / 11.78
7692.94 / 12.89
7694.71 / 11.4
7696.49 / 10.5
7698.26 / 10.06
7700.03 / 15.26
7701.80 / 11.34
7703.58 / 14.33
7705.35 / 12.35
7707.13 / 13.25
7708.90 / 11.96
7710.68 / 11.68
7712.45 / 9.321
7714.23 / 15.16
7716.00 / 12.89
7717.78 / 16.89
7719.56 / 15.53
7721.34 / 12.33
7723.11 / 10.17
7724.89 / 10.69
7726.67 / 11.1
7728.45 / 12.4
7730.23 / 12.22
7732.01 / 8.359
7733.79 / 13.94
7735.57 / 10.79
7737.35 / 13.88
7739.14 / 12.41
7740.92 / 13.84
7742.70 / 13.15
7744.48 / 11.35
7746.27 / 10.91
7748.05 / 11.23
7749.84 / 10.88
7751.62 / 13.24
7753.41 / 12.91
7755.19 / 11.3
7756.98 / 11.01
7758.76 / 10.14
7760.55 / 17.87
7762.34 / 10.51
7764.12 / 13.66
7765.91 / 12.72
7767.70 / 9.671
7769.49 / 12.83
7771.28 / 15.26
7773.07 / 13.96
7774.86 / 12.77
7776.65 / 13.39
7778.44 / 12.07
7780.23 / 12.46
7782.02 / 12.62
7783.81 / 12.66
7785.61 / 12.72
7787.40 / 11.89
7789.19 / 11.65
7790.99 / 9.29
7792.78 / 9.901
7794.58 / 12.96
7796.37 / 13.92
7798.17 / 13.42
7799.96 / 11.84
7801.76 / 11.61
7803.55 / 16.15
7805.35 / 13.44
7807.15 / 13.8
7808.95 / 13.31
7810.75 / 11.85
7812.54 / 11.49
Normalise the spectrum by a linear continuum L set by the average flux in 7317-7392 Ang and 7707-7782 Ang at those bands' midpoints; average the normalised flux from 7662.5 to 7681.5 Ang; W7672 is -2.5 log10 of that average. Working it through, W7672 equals 0.28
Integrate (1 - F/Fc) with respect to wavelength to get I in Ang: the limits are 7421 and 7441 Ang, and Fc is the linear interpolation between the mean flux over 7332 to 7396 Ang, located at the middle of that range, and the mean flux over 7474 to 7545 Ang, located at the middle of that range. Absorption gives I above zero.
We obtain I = 1.1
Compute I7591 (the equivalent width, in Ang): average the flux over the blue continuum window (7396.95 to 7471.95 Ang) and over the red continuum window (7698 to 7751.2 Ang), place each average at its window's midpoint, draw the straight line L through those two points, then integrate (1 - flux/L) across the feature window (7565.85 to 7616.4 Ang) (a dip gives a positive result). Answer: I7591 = 5.0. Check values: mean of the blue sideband 12.8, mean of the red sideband 12.4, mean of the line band 11.3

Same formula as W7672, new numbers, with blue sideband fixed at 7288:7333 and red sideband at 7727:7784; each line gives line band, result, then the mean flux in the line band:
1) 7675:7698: 0.14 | 11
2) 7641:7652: 0.19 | 10.5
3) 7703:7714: 0.02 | 12.3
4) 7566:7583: 0.22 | 10.4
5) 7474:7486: -0.04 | 13.4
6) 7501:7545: -0.02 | 13.1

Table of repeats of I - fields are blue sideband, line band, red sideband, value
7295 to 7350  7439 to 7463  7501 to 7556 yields 1.4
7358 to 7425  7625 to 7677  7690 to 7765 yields 5.0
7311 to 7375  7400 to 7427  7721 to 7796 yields 1.0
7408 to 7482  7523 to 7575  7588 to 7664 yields 1.9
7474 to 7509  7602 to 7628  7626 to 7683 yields -4.6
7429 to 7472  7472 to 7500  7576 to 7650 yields -1.1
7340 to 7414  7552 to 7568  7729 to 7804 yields 1.6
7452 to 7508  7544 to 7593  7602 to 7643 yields 6.4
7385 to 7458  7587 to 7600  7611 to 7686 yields 0.9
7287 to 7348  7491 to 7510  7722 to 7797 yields -0.6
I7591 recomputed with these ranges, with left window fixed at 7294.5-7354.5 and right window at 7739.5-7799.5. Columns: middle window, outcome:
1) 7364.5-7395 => 0.11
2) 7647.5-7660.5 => 0.61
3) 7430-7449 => 0.79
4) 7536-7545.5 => -0.45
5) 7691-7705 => 0.34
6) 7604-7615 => 0.17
